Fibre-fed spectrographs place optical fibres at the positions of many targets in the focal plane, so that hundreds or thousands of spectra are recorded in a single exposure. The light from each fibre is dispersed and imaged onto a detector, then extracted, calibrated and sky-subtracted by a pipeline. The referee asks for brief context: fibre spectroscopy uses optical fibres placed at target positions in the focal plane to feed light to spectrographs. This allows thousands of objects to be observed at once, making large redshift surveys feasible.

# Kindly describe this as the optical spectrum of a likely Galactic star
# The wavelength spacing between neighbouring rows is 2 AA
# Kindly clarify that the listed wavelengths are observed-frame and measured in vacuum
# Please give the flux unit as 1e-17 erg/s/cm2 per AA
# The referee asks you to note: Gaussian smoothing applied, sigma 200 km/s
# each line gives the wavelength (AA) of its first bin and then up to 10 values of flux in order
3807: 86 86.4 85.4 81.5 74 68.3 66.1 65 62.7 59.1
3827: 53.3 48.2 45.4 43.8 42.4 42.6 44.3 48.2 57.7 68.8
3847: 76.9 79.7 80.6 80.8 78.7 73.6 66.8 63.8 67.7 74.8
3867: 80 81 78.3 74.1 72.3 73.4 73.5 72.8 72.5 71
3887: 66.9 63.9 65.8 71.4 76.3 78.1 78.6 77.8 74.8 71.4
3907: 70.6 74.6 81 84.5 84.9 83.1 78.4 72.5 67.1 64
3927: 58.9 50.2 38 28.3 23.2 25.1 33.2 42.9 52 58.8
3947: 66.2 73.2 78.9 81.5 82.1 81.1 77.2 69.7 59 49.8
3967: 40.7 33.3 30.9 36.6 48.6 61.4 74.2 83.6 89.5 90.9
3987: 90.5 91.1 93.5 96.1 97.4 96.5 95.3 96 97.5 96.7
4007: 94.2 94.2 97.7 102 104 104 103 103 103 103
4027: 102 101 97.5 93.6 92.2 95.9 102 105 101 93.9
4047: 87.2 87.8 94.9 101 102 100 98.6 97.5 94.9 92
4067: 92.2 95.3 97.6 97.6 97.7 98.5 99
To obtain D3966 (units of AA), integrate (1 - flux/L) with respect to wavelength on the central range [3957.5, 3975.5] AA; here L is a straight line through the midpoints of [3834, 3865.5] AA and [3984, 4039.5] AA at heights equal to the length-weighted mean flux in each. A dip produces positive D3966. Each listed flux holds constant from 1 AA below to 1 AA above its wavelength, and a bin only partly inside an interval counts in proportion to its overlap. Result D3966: 7.7 AA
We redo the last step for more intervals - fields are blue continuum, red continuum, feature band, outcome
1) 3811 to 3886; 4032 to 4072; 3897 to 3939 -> 6.9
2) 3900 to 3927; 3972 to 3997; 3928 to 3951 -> 9.2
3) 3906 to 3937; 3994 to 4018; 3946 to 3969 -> 2.9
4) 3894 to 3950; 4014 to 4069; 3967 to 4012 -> 1.8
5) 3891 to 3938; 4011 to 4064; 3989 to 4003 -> -1.3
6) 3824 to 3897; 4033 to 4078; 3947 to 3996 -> 7.4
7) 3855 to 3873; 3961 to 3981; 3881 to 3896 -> -0.3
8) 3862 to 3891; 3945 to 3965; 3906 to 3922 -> -1.4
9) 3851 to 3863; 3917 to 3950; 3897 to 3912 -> -3.8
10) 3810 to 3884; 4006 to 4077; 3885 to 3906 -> 0.6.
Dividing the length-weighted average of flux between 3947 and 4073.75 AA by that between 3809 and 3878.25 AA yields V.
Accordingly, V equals 1.31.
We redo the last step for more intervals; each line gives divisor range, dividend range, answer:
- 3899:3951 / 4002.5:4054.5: 1.59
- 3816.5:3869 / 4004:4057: 1.56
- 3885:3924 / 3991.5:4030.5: 1.33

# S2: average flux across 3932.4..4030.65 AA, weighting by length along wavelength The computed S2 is 76.5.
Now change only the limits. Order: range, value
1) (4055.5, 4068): 96.1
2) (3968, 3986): 61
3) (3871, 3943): 65.6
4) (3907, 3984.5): 61.3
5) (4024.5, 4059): 97.6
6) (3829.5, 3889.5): 67.1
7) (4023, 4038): 98.2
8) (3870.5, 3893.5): 71.2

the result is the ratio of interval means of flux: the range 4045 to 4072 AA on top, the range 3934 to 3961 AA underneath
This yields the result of 1.59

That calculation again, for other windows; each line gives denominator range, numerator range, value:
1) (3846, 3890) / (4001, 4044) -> 1.35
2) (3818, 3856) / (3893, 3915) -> 1.28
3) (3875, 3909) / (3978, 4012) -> 1.28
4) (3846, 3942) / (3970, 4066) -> 1.35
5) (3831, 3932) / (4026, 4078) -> 1.40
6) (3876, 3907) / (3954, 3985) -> 0.86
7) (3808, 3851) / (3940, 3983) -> 0.99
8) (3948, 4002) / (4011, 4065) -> 1.33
